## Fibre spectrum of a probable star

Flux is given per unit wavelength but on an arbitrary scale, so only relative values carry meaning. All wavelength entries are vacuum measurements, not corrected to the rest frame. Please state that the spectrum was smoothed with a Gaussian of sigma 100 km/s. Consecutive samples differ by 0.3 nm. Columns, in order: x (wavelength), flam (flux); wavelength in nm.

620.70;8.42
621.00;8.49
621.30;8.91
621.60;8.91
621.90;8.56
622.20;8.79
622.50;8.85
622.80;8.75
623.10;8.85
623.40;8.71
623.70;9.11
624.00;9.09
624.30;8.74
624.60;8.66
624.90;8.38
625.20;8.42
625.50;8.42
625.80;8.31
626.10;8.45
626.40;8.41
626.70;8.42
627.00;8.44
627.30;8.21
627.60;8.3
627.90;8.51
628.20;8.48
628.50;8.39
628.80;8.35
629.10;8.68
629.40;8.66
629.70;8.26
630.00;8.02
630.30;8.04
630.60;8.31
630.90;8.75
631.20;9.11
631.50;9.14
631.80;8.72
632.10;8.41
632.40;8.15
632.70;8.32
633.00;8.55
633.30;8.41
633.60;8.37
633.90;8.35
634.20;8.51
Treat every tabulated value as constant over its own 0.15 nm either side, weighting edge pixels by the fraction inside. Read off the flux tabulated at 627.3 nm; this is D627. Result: 8.21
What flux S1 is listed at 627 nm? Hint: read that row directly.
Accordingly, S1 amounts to 8.44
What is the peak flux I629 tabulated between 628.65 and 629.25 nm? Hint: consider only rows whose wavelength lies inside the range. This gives 8.68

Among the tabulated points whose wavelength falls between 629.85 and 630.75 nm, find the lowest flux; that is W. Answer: 8.02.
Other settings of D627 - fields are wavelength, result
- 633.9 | 8.35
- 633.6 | 8.37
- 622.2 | 8.79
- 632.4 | 8.15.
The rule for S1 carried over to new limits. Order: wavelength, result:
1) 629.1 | 8.68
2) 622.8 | 8.75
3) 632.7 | 8.32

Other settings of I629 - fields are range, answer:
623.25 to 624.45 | 9.11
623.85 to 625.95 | 9.09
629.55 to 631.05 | 8.75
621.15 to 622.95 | 8.91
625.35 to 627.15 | 8.45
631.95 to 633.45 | 8.55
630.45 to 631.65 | 9.14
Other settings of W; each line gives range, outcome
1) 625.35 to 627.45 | 8.21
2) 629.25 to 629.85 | 8.26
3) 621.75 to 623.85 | 8.56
